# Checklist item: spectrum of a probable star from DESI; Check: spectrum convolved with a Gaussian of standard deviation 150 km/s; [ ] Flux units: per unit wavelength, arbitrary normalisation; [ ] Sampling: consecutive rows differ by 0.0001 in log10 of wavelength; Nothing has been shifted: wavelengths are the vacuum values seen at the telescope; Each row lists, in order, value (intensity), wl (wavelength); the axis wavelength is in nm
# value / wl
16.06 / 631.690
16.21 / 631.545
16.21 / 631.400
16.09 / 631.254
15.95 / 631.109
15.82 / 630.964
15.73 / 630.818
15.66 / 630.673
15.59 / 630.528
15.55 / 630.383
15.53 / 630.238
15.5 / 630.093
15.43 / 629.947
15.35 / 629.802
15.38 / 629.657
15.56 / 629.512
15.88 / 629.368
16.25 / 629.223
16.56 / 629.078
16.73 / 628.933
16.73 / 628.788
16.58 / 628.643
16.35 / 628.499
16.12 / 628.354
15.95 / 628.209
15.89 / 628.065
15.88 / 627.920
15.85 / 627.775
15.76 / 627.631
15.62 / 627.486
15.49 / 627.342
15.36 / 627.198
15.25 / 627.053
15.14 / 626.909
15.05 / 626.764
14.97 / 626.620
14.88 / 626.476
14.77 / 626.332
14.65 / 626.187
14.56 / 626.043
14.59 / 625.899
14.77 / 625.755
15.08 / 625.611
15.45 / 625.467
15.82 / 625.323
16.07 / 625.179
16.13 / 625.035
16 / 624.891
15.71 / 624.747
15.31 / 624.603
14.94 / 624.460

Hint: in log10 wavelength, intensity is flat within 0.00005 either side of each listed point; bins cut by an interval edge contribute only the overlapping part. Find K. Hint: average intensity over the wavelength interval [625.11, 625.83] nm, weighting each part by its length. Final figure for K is 15.4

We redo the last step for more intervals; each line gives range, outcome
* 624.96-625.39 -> 16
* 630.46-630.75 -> 15.7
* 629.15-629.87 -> 15.7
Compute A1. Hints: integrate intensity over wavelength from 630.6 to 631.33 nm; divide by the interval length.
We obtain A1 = 15.8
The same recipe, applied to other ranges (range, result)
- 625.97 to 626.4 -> 14.6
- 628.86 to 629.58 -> 16.2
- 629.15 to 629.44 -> 16.1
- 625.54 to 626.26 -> 14.7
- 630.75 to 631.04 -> 15.8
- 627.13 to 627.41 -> 15.4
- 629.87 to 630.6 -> 15.5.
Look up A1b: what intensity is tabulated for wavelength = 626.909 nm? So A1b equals 15.14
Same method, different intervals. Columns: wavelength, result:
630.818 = 15.73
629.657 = 15.38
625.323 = 15.82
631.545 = 16.21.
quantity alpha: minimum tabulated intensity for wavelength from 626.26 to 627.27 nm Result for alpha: 14.77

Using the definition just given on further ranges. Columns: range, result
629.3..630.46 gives 15.35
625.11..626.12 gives 14.56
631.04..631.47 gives 15.95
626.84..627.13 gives 15.14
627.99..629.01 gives 15.89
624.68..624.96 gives 15.71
